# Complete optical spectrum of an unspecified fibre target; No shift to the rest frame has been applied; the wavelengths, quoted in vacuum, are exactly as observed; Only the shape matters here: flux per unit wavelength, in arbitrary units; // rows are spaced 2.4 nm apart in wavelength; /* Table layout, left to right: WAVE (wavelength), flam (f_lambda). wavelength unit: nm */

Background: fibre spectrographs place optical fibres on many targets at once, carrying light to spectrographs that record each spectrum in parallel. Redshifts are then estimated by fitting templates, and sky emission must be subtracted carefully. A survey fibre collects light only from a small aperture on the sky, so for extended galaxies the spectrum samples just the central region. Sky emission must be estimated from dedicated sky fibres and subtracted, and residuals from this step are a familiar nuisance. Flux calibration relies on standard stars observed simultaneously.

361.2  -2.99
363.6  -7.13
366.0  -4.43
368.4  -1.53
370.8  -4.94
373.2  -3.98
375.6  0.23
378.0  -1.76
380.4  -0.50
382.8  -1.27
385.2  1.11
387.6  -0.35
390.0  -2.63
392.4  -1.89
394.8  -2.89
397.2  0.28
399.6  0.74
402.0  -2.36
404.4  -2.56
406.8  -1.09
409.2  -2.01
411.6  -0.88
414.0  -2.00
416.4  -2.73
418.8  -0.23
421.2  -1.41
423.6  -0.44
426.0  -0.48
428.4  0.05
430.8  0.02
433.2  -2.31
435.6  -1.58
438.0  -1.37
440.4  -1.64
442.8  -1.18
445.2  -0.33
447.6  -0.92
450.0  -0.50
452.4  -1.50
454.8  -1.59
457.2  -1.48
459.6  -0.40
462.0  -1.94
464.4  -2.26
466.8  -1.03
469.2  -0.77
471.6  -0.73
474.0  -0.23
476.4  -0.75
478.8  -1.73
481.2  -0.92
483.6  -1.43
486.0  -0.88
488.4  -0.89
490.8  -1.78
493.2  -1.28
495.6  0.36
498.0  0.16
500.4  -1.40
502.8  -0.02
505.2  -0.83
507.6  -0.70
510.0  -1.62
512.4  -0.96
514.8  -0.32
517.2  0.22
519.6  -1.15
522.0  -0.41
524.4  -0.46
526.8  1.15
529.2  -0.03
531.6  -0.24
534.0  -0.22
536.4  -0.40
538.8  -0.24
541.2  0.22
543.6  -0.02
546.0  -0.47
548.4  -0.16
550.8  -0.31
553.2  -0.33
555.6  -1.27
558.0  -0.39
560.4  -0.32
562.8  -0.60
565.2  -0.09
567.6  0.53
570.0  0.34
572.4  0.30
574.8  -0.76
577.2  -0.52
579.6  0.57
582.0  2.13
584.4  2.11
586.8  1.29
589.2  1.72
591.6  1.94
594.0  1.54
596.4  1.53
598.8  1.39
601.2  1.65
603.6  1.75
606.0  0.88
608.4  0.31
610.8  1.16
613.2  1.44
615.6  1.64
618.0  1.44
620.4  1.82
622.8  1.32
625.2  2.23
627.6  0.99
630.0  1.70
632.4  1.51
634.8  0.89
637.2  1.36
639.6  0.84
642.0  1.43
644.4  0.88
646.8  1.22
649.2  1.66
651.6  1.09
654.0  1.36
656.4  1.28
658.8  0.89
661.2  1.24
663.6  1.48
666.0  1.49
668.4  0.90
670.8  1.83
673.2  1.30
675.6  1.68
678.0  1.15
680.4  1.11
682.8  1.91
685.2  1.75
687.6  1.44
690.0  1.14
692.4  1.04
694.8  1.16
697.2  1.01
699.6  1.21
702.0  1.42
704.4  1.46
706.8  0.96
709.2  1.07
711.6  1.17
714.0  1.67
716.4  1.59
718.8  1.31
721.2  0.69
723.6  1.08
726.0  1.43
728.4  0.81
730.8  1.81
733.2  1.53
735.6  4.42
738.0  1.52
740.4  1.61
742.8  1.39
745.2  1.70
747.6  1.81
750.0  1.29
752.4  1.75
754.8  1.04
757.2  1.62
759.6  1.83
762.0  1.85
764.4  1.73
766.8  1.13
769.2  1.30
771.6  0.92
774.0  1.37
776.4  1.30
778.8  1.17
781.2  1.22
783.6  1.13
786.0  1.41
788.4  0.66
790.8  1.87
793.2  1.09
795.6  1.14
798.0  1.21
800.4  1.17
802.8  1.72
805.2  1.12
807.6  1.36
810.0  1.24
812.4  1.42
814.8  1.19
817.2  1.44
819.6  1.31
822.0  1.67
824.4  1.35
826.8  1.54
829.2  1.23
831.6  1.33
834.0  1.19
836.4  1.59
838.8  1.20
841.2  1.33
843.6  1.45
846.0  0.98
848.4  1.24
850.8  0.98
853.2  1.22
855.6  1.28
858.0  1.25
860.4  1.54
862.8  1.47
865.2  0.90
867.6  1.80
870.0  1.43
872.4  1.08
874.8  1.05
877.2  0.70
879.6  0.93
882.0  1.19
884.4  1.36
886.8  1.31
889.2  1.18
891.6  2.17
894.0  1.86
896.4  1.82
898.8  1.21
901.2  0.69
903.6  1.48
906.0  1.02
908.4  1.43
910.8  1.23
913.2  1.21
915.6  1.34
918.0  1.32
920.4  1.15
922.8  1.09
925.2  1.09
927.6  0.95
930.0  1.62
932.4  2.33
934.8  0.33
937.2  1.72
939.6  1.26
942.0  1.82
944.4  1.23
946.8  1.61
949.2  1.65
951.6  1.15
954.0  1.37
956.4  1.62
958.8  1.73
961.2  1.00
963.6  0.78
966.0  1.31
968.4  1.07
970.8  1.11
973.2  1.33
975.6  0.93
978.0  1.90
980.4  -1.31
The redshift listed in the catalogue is 0.47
